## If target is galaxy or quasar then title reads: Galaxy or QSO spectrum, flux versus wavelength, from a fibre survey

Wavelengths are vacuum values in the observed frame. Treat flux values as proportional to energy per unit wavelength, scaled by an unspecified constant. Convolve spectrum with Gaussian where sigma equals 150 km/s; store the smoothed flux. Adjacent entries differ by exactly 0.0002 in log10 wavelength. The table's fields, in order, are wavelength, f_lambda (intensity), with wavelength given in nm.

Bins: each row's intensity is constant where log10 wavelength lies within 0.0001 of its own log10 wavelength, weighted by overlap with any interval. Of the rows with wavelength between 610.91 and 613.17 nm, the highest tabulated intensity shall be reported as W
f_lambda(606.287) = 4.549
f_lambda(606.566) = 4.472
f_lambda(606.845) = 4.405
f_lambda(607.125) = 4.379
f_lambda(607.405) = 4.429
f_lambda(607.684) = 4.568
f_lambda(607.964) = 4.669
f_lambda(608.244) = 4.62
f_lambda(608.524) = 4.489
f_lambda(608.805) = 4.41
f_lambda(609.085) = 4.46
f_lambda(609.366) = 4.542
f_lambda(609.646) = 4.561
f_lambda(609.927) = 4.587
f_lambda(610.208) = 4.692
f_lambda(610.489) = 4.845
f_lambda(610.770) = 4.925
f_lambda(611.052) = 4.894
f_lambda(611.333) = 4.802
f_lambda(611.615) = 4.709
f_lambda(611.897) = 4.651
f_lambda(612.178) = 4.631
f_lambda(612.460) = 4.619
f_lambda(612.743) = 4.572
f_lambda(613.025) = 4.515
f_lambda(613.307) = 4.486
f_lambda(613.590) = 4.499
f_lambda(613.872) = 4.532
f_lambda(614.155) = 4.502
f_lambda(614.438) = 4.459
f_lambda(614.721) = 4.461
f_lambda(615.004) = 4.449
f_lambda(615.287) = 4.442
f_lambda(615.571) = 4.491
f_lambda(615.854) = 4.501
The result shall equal 4.894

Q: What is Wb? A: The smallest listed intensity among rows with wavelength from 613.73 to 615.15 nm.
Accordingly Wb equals 4.449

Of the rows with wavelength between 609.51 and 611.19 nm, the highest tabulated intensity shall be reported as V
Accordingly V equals 4.925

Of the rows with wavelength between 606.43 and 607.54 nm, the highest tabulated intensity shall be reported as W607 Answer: 4.472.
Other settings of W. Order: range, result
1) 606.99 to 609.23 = 4.669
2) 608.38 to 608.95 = 4.489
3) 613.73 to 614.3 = 4.532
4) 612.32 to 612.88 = 4.619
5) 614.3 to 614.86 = 4.461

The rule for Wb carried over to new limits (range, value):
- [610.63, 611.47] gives 4.802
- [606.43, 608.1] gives 4.379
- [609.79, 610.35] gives 4.587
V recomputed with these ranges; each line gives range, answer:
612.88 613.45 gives 4.515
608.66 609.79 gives 4.561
